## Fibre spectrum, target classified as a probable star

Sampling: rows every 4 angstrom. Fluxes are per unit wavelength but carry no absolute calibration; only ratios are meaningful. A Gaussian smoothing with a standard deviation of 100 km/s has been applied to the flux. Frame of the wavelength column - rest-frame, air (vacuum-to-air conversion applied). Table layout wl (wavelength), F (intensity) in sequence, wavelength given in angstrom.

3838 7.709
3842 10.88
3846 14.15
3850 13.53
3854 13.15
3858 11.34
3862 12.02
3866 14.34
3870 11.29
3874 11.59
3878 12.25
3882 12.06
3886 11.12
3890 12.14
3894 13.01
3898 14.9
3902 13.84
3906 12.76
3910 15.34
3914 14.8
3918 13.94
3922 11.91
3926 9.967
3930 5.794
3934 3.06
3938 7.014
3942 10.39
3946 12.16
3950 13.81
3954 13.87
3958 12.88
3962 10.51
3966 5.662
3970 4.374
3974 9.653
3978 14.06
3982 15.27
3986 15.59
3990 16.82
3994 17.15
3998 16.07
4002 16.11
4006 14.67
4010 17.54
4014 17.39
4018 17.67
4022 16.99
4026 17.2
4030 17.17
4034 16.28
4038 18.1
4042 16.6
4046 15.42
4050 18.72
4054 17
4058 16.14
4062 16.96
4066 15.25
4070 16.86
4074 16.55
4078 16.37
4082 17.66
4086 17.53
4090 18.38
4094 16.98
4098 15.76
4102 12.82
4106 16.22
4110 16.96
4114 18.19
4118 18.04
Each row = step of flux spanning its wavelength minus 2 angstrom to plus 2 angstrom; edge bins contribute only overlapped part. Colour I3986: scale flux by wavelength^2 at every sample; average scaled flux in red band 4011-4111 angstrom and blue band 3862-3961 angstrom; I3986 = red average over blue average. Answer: 1.5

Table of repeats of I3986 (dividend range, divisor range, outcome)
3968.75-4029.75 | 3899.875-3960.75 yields 1.39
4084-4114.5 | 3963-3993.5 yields 1.48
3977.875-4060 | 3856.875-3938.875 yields 1.51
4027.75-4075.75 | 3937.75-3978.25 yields 1.69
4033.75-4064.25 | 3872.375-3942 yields 1.59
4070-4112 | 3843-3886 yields 1.49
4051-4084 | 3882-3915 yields 1.36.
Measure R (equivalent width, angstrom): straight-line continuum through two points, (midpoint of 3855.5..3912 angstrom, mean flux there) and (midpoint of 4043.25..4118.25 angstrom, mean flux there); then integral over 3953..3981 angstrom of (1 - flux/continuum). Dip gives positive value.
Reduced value 8.2 angstrom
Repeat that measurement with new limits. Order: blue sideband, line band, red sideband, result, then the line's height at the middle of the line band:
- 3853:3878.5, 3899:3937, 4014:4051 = 6.7 angstrom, 13.8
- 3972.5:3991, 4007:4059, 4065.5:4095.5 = -4.6 angstrom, 15.7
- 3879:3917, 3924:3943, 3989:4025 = 9.7 angstrom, 14.4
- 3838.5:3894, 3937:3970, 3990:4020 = 9.8 angstrom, 15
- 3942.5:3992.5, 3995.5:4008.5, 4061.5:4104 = -2.3 angstrom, 13.4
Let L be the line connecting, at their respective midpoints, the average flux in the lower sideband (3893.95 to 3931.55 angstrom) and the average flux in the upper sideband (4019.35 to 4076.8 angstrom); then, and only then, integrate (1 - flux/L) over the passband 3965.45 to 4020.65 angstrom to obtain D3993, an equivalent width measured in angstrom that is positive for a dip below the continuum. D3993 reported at 2.98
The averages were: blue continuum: 12.7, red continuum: 16.8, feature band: 14.4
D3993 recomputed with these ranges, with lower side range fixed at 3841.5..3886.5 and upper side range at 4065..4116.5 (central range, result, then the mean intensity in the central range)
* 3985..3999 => -1.6 angstrom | 16.5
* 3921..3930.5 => 2.8 angstrom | 9.48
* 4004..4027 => -2.5 angstrom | 16.9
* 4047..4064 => -1.2 angstrom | 17.1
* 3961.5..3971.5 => 5.5 angstrom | 6.42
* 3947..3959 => 0.5 angstrom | 13.5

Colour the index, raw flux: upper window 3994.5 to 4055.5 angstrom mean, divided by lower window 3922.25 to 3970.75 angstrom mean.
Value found 1.80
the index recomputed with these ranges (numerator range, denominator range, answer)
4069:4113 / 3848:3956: 1.39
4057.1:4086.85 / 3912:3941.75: 1.74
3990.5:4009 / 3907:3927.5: 1.22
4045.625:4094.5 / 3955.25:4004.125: 1.32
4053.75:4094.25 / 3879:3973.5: 1.52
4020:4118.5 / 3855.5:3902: 1.35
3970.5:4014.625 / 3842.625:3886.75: 1.21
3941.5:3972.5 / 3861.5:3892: 0.86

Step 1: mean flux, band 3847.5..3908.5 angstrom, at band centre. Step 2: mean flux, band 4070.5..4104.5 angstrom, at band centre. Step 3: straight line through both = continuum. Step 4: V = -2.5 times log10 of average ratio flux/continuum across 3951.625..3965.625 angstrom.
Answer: 0.207 mag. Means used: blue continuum 12.7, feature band 11.7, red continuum 16.5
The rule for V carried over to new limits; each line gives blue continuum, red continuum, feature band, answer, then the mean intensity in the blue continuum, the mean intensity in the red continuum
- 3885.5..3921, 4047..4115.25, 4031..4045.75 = -0.06 mag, 13.6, 16.7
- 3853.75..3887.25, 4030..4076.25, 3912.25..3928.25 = 0.07 mag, 12.1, 16.7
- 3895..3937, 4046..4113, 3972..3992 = -0.05 mag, 11.6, 16.6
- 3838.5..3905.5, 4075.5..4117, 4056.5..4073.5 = -0.01 mag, 12.5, 16.7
